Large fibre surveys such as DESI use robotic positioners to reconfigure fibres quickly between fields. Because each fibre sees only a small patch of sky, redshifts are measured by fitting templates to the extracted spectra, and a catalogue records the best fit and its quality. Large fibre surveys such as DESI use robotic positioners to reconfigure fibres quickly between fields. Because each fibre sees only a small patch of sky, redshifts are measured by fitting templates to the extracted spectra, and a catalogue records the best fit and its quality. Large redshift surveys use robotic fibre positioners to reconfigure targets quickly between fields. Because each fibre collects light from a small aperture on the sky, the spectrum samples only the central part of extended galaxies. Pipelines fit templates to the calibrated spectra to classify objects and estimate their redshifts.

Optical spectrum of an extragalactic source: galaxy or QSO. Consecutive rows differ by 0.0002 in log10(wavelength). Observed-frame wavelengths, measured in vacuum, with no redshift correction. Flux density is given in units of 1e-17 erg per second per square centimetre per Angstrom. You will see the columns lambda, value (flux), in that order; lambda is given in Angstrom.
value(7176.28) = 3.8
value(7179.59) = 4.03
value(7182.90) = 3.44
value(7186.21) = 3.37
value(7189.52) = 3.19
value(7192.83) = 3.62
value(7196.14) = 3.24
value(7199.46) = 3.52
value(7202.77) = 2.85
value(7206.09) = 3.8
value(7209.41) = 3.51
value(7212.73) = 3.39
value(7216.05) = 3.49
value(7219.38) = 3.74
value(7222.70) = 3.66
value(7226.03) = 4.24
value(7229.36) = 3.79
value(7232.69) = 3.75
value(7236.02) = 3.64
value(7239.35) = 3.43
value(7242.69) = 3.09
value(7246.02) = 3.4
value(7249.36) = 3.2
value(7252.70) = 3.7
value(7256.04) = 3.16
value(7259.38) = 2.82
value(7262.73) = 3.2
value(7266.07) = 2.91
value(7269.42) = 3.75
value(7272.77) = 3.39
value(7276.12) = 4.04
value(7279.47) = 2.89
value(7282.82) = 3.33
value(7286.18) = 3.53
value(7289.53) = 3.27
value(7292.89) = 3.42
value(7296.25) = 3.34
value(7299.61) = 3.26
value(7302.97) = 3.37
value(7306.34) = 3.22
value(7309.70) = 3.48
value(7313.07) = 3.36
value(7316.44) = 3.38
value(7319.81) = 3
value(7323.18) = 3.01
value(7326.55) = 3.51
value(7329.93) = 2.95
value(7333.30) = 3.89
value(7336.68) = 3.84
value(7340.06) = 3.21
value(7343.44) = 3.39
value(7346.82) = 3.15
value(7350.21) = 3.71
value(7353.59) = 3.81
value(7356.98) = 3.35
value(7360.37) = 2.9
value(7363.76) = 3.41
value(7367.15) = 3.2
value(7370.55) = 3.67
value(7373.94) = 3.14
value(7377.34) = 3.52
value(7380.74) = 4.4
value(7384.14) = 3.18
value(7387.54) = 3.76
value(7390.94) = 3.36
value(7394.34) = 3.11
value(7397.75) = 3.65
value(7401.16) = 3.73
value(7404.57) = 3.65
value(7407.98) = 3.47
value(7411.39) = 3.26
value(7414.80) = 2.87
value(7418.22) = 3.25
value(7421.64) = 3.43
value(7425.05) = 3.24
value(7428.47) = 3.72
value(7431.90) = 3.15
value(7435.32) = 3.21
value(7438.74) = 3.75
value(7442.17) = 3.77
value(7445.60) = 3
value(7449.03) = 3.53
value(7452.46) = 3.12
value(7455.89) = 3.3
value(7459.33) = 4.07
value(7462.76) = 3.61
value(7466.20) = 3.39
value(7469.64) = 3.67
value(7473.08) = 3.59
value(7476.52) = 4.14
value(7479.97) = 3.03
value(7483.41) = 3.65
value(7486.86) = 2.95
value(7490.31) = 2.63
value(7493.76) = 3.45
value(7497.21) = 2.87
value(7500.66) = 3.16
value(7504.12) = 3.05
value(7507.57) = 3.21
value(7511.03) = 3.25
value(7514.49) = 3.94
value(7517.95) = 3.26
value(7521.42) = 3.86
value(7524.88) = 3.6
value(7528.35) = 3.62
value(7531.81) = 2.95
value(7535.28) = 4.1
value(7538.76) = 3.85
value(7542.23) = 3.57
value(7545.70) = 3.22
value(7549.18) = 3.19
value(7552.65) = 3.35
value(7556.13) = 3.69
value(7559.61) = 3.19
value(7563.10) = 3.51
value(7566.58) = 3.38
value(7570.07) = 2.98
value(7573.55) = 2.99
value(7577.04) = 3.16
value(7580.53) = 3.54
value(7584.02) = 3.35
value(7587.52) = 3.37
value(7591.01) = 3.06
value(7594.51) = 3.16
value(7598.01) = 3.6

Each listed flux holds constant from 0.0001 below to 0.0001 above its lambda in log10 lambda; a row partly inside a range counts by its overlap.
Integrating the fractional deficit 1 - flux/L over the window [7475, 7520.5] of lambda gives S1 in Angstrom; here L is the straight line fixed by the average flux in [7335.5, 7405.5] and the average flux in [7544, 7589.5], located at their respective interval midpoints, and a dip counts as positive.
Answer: 1.1 Angstrom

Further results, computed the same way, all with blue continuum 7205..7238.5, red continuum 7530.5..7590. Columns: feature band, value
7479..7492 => 1.42 Angstrom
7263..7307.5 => 3.35 Angstrom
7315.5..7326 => 1.30 Angstrom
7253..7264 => 1.58 Angstrom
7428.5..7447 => 0.40 Angstrom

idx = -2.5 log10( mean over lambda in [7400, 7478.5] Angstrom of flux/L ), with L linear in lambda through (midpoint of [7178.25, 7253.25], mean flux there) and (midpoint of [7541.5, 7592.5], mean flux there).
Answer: -0.03 mag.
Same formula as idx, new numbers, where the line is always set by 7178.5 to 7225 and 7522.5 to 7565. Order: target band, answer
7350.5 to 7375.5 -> 0.04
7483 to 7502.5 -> 0.14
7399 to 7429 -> 0.03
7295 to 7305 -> 0.06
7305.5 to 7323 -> 0.07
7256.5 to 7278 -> 0.05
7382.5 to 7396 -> 0.04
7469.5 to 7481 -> -0.04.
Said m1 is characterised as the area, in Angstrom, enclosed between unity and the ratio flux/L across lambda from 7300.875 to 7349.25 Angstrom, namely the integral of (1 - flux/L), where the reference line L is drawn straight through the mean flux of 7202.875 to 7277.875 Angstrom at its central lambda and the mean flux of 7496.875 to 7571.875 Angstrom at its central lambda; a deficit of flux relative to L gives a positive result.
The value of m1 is 1.7 Angstrom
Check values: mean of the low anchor 3.49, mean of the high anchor 3.41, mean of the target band 3.34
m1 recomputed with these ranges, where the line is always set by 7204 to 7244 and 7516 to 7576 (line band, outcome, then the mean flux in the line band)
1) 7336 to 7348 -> 0.6 Angstrom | 3.37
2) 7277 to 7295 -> 1.3 Angstrom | 3.32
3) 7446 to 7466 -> 0.0 Angstrom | 3.48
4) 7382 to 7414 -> 0.5 Angstrom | 3.46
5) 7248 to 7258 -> 0.7 Angstrom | 3.34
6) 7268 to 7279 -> -0.1 Angstrom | 3.63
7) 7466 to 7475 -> -0.3 Angstrom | 3.59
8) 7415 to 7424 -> 0.6 Angstrom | 3.25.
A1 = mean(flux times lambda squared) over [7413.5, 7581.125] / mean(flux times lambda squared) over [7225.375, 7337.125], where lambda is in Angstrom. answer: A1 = 1.1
